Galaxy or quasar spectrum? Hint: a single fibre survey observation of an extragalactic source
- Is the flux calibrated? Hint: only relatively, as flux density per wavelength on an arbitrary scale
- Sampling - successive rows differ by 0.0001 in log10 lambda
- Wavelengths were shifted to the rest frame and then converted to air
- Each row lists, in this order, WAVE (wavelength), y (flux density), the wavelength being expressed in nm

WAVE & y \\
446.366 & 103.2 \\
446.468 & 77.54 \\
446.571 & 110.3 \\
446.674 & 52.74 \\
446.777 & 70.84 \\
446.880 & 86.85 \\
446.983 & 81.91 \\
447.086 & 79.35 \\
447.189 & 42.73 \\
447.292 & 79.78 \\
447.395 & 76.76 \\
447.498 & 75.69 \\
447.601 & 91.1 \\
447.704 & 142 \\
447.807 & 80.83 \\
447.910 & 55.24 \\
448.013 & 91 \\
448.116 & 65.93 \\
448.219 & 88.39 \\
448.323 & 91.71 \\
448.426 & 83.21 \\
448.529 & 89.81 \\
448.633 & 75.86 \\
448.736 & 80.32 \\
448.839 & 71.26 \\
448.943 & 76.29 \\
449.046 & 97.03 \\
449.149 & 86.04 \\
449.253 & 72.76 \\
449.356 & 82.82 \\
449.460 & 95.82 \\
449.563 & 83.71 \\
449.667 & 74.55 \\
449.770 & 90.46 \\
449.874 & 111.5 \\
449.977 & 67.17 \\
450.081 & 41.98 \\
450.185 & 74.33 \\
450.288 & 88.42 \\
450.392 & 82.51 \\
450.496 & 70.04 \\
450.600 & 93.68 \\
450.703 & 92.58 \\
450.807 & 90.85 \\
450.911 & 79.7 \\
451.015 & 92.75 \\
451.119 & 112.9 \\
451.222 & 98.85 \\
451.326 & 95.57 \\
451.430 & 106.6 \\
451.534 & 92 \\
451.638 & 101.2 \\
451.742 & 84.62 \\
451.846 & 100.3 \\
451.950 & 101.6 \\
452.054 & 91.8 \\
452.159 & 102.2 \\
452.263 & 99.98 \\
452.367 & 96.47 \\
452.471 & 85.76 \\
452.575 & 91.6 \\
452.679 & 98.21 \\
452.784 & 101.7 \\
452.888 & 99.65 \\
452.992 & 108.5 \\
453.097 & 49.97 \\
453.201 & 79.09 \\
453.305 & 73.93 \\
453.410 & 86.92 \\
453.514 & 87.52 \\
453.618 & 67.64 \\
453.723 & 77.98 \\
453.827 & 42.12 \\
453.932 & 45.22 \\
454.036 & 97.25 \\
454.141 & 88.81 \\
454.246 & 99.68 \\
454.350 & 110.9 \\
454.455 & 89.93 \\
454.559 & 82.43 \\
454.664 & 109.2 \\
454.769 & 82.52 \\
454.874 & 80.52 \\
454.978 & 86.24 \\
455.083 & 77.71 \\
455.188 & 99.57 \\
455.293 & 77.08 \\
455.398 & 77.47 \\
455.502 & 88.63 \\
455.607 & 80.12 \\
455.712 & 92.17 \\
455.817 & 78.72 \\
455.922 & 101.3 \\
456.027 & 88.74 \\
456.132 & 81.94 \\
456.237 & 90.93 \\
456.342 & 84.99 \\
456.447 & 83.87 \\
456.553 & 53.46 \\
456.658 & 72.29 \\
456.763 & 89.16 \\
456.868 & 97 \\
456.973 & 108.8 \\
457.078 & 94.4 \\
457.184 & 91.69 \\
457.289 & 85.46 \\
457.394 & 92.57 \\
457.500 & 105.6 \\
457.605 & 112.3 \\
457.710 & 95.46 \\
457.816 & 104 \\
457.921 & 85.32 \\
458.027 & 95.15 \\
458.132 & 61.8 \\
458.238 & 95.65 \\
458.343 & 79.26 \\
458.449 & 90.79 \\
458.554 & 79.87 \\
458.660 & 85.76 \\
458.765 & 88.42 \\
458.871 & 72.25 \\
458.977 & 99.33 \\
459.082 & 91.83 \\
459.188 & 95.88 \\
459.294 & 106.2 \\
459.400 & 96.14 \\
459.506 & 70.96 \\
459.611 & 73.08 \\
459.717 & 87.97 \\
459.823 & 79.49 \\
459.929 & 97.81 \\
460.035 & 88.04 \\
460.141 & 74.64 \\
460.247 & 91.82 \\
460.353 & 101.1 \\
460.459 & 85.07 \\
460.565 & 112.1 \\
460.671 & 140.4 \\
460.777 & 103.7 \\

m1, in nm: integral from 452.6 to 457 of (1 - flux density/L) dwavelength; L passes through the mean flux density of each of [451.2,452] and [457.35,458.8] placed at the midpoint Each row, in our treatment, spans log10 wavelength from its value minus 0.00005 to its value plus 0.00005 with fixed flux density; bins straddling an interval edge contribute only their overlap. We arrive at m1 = 0.43 nm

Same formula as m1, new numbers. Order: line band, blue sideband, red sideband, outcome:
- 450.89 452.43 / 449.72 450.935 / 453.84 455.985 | -0.26 nm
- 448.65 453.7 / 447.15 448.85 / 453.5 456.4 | -0.28 nm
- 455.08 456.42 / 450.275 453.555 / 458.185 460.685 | 0.07 nm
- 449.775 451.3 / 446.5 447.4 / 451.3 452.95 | 0.08 nm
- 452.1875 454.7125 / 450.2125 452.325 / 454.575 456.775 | 0.08 nm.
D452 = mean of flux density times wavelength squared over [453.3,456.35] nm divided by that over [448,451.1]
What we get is 1.0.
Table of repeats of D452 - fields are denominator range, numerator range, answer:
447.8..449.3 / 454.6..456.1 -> 1.12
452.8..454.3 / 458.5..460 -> 1.13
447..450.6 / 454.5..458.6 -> 1.12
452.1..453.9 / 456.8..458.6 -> 1.12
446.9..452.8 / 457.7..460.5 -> 1.05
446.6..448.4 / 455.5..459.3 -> 1.16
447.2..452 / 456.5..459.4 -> 1.09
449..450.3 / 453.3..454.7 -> 1.03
